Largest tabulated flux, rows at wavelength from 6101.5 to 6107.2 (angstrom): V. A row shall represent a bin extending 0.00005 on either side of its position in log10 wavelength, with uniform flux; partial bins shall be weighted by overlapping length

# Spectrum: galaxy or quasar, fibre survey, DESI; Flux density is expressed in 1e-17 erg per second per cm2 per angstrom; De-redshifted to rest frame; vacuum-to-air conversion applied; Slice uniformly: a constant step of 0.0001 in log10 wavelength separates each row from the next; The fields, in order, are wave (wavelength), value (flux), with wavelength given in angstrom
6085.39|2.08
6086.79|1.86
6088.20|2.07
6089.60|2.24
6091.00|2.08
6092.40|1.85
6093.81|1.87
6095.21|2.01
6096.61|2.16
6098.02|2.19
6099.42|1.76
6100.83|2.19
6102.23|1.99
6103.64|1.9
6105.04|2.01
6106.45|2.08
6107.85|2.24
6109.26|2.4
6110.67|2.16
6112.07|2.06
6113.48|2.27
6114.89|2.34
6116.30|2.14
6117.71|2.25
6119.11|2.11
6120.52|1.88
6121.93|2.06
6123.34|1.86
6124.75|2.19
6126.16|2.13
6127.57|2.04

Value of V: 2.08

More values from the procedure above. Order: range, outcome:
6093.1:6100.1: 2.19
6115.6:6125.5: 2.25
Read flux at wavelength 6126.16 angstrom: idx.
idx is 2.13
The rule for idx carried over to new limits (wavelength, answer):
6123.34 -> 1.86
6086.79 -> 1.86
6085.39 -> 2.08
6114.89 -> 2.34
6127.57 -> 2.04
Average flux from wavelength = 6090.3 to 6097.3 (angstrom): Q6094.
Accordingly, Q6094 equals 1.99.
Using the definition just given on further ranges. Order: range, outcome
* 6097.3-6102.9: 2.03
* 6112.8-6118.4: 2.25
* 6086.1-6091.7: 2.06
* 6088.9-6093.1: 2.06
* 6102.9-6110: 2.12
